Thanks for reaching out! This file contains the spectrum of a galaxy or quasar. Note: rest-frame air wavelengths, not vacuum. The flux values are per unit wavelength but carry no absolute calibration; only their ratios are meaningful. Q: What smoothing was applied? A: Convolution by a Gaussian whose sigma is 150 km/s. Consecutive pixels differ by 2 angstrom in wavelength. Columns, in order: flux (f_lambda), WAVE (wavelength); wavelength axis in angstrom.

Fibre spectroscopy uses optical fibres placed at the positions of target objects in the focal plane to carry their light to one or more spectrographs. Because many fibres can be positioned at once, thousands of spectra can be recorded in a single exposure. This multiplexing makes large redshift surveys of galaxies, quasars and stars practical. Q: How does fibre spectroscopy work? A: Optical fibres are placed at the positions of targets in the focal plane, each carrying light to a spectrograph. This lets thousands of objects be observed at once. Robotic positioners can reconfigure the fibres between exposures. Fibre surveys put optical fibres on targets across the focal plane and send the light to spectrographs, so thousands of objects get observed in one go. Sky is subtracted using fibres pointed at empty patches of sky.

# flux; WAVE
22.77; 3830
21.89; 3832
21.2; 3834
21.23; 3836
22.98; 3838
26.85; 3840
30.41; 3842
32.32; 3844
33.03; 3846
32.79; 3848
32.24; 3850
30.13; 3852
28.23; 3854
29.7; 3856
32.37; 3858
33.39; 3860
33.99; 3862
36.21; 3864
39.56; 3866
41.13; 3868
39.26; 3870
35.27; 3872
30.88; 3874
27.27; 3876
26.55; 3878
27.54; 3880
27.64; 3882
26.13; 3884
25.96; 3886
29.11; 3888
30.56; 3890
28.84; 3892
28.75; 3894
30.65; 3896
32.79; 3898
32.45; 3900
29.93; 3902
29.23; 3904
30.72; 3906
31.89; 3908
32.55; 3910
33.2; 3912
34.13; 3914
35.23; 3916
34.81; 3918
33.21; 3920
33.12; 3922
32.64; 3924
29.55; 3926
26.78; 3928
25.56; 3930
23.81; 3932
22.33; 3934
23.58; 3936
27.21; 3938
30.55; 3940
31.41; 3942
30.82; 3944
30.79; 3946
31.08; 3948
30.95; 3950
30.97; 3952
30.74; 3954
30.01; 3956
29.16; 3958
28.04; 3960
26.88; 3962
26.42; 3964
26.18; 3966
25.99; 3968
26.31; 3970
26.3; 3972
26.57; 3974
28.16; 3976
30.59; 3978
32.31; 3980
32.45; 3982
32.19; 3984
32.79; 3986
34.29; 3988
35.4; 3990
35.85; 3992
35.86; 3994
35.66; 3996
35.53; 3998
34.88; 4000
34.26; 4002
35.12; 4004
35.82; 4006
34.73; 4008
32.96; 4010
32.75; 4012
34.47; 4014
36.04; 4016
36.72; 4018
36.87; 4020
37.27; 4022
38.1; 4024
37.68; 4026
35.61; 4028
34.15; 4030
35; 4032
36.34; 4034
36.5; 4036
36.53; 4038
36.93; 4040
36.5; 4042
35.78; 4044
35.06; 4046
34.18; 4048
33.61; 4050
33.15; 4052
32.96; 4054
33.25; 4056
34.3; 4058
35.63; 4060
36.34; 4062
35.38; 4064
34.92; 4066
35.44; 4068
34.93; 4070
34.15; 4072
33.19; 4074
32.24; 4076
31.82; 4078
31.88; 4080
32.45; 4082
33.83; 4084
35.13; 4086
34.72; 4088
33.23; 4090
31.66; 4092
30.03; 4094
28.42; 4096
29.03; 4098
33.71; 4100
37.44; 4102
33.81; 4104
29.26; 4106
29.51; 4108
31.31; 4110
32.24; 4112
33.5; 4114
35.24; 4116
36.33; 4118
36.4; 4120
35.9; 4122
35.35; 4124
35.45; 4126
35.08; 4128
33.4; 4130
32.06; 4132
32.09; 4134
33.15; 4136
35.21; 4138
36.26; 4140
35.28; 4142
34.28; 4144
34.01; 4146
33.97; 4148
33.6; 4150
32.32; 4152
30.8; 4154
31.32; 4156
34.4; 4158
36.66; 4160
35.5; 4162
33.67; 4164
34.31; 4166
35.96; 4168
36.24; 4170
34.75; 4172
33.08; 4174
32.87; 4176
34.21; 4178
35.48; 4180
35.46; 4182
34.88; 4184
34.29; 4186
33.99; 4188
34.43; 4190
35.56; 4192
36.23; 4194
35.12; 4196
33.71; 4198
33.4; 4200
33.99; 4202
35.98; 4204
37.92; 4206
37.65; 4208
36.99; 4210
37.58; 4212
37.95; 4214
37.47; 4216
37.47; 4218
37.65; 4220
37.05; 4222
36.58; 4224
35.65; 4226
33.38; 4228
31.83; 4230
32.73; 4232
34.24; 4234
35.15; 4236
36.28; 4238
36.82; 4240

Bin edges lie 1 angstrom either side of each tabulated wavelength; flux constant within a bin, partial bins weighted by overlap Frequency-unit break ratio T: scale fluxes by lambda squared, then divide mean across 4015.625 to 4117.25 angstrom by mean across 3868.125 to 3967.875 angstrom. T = 1.23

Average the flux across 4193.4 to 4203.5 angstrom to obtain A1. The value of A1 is 34.5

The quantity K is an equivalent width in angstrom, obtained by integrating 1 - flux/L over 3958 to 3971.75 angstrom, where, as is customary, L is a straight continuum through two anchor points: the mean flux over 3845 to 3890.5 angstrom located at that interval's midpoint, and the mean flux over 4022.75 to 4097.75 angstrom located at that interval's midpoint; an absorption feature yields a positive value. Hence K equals 2.59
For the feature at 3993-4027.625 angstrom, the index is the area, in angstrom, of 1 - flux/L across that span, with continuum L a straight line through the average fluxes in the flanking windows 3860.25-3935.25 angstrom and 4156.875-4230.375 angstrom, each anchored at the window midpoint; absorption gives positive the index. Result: -3.02 angstrom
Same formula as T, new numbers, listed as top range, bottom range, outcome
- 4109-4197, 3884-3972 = 1.30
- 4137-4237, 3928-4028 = 1.23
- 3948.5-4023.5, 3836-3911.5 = 1.10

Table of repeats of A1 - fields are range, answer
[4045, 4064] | 34.3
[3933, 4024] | 31.5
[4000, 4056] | 35.3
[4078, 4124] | 33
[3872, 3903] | 29.2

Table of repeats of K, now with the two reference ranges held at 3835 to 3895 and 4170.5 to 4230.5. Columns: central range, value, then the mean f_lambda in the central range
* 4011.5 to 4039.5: -2.6 angstrom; 36.1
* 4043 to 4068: -0.9 angstrom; 34.6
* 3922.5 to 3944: 2.7 angstrom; 27.6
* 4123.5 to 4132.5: 0.0 angstrom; 34.3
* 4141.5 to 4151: 0.1 angstrom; 34.2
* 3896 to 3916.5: -0.5 angstrom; 32.1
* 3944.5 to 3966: 1.7 angstrom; 29.4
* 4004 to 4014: -0.5 angstrom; 34.2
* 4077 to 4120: 1.7 angstrom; 32.7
